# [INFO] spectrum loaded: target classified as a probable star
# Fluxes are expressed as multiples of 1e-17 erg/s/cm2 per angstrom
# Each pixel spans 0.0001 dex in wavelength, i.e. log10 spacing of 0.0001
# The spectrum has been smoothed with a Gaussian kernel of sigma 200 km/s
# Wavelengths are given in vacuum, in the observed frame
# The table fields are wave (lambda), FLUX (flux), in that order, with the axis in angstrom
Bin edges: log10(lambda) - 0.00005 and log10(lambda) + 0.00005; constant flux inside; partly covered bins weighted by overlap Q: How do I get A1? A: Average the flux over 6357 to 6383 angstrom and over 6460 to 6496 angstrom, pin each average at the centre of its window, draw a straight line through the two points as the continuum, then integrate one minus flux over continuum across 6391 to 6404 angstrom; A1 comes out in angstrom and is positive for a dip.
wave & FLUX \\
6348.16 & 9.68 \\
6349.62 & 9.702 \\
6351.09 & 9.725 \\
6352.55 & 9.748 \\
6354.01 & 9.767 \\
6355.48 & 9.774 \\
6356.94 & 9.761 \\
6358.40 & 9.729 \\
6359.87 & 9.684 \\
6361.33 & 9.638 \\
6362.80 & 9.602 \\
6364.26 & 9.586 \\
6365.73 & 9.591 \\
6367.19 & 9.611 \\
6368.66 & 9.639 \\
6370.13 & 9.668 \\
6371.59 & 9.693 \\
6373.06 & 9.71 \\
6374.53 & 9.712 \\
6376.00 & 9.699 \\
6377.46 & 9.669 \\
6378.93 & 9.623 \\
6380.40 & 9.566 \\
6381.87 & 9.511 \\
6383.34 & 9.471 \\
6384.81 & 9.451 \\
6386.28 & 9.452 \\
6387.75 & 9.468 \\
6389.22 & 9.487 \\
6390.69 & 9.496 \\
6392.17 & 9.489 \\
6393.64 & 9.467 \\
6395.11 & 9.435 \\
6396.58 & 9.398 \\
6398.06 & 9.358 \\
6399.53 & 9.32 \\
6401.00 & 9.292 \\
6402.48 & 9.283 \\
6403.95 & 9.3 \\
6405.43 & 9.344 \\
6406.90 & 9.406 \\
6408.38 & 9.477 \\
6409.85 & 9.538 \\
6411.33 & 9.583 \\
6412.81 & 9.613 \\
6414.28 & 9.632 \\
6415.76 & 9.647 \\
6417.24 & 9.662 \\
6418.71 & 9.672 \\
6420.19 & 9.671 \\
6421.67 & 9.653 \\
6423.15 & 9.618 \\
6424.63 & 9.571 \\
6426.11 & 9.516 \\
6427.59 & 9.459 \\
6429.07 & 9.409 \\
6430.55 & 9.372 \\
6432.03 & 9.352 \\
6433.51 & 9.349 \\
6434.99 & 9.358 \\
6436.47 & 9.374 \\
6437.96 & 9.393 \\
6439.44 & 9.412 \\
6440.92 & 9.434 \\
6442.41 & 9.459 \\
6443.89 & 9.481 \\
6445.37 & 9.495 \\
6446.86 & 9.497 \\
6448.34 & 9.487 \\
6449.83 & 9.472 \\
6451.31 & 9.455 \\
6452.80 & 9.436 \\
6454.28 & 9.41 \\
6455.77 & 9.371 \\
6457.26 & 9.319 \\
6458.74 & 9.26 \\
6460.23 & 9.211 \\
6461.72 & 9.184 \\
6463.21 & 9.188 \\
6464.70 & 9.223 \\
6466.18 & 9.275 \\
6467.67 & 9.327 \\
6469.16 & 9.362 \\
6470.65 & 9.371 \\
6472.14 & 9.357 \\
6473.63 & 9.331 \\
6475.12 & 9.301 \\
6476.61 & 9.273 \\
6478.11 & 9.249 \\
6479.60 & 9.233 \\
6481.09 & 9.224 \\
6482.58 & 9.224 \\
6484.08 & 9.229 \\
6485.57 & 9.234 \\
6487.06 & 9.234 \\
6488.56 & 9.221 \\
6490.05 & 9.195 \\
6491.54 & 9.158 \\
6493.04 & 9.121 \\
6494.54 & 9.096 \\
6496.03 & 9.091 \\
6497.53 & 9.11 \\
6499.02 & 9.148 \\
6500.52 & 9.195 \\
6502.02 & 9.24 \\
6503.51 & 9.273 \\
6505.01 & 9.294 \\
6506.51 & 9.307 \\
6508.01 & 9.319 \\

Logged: 0.2 angstrom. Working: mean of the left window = 9.64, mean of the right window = 9.24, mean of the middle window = 9.38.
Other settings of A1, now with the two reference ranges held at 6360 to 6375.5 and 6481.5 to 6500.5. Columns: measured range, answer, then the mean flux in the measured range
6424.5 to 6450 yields -0.1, 9.43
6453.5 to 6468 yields 0.0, 9.28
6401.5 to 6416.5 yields 0.0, 9.48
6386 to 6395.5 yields 0.1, 9.47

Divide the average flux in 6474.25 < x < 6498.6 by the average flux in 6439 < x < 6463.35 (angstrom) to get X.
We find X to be 0.98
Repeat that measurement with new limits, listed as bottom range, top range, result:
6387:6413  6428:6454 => 1.00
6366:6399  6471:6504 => 0.97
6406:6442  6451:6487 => 0.98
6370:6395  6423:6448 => 0.99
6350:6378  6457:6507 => 0.95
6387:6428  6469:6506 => 0.97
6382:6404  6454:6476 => 0.99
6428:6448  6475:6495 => 0.98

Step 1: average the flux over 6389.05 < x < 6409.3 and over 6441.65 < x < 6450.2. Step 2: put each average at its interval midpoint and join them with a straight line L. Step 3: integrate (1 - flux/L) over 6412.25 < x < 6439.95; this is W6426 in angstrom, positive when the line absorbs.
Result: -0.2 angstrom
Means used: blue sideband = 9.4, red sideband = 9.48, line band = 9.51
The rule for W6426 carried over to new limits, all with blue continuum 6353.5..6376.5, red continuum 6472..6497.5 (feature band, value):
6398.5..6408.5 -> 0.2 angstrom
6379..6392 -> 0.1 angstrom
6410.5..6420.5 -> -0.2 angstrom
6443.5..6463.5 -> -0.1 angstrom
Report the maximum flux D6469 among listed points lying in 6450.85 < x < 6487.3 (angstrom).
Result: 9.455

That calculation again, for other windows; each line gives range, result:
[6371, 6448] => 9.712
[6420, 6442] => 9.671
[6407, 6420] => 9.672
